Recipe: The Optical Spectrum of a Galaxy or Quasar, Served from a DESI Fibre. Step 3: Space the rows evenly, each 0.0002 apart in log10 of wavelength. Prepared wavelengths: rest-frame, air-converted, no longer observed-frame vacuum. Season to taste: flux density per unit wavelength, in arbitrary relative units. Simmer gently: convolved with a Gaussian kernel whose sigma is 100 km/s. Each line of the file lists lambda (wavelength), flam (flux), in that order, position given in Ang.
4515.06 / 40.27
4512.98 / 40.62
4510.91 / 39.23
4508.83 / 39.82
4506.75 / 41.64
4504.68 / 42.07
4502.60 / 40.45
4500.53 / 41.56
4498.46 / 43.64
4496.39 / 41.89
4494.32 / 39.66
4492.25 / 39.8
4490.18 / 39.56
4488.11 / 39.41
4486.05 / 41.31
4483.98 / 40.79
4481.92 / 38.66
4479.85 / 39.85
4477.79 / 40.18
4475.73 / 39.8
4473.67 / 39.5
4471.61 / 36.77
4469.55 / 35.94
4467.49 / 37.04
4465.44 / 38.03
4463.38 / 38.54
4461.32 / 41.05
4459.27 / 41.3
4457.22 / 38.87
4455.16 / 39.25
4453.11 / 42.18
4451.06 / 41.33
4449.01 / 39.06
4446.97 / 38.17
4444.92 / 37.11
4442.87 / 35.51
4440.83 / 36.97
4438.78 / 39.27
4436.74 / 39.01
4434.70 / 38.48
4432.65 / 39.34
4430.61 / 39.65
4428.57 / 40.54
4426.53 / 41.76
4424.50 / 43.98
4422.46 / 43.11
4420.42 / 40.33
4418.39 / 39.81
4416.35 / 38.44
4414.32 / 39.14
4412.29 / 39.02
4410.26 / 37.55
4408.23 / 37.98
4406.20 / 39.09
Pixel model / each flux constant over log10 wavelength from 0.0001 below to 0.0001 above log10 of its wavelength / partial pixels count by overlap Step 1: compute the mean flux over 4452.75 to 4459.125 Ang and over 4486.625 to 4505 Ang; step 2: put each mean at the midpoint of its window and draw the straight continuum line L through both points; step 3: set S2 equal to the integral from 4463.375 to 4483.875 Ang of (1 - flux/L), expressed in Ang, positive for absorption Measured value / 0.9 Ang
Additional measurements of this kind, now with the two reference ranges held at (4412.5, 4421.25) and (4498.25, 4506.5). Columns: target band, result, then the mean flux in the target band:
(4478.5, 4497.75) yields 0.6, 40.2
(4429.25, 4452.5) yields 0.8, 38.6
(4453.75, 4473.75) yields 1.0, 38.6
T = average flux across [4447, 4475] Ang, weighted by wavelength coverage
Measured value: 39.1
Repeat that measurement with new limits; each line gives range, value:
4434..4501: 39.4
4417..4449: 39.5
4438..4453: 38.4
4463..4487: 38.9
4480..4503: 40.6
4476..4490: 40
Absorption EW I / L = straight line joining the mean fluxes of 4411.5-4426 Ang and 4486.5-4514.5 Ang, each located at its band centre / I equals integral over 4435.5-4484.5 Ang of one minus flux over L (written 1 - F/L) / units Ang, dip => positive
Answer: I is 2.14 Ang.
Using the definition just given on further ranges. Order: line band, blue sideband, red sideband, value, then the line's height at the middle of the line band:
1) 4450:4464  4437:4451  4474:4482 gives -0.6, 38.7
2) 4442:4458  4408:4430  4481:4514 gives 0.6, 40.4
